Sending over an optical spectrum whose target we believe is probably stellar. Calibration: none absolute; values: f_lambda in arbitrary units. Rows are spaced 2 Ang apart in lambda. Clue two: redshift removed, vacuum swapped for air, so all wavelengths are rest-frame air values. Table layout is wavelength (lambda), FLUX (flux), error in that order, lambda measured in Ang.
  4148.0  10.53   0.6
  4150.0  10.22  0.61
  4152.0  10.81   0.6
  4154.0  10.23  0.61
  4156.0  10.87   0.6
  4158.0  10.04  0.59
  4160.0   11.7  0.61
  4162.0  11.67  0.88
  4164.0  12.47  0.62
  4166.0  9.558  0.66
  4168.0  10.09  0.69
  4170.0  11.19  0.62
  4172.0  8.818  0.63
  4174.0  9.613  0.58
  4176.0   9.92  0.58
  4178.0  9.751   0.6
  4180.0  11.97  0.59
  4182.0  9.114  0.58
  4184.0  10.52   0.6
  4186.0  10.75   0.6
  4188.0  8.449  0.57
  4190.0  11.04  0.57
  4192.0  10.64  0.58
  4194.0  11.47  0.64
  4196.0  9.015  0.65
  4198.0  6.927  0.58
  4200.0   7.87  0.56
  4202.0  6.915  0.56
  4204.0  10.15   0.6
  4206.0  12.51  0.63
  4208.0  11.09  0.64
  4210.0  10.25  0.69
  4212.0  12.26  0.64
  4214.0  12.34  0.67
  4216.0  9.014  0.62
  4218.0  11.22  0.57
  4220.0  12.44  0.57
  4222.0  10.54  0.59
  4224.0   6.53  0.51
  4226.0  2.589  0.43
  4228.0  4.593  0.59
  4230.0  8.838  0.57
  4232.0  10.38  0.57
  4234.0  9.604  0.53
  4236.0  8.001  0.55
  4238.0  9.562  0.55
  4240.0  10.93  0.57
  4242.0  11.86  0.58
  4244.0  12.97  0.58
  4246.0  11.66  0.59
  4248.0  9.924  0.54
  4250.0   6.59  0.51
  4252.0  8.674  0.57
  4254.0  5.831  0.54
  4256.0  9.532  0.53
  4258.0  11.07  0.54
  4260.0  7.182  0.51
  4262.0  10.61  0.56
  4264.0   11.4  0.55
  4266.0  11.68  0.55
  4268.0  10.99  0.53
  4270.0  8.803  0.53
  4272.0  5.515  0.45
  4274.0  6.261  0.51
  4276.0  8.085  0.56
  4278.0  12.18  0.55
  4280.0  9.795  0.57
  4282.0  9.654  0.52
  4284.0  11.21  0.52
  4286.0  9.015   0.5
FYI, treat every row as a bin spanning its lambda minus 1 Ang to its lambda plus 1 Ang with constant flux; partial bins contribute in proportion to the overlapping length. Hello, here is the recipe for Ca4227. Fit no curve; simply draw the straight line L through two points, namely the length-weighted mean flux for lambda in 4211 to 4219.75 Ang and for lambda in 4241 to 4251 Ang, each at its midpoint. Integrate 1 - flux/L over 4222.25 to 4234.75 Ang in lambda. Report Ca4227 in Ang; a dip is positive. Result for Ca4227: 4.3 Ang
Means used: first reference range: 11.3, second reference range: 10.6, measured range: 7.25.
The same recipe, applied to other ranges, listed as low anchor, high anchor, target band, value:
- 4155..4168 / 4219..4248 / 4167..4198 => 1.32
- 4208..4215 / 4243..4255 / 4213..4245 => 2.97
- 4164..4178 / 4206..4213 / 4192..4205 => 2.50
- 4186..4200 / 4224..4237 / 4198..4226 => -4.93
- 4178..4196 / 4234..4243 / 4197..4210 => 1.19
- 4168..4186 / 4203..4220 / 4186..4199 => 1.13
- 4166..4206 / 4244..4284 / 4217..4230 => 2.08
